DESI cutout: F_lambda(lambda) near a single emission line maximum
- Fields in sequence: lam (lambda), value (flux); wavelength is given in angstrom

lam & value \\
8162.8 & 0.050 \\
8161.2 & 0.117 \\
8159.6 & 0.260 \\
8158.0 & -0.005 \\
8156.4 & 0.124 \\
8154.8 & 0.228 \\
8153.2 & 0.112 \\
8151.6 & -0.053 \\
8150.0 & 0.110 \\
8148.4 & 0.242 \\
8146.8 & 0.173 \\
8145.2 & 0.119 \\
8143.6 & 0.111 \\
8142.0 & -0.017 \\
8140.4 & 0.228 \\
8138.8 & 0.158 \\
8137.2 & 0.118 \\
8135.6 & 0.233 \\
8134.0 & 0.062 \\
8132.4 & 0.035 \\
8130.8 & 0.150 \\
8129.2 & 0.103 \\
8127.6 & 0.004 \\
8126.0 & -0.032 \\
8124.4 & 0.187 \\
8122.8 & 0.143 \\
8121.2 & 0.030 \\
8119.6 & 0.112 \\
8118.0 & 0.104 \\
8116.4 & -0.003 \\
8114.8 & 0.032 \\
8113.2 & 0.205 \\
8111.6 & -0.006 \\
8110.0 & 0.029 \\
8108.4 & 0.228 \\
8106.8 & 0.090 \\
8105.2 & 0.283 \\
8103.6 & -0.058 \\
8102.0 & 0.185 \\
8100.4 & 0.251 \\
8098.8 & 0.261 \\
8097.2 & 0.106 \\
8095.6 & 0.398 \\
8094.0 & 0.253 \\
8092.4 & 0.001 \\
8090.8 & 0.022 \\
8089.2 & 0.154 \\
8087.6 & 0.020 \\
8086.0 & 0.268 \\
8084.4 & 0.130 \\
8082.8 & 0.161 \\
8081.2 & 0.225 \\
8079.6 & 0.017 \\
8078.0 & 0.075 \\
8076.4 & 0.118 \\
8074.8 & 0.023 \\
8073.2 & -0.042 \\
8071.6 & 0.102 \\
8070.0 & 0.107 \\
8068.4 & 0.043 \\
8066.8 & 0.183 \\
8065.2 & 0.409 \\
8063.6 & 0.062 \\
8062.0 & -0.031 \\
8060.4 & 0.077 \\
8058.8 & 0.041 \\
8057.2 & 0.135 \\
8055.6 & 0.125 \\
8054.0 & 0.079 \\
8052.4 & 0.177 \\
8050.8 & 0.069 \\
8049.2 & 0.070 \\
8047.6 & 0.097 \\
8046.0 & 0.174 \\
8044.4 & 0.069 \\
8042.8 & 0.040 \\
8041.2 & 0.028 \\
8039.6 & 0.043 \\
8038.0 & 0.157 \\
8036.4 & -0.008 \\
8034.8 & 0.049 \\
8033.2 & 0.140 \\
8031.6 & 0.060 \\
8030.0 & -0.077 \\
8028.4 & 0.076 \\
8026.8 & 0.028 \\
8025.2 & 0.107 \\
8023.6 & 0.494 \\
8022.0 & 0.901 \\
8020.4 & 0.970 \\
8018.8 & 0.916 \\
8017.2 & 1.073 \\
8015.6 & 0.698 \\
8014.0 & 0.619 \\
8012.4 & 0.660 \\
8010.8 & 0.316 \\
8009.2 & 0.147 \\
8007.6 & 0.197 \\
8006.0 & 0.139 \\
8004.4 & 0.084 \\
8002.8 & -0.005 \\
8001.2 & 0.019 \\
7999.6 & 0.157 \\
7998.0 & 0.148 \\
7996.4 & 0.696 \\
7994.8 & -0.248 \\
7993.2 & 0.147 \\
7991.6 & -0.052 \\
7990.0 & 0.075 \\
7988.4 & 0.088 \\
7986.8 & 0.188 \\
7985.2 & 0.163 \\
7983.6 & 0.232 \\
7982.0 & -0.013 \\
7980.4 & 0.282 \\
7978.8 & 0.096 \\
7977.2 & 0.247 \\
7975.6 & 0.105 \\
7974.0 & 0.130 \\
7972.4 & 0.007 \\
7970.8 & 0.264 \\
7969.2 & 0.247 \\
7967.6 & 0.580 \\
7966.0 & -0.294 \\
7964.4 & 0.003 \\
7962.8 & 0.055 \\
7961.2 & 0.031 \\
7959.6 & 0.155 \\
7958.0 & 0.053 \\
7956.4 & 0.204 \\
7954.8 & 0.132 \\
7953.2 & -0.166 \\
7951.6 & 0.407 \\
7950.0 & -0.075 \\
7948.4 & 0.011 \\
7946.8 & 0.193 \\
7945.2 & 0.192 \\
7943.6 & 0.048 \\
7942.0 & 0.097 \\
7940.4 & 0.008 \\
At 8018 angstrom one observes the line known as [O II] 3727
